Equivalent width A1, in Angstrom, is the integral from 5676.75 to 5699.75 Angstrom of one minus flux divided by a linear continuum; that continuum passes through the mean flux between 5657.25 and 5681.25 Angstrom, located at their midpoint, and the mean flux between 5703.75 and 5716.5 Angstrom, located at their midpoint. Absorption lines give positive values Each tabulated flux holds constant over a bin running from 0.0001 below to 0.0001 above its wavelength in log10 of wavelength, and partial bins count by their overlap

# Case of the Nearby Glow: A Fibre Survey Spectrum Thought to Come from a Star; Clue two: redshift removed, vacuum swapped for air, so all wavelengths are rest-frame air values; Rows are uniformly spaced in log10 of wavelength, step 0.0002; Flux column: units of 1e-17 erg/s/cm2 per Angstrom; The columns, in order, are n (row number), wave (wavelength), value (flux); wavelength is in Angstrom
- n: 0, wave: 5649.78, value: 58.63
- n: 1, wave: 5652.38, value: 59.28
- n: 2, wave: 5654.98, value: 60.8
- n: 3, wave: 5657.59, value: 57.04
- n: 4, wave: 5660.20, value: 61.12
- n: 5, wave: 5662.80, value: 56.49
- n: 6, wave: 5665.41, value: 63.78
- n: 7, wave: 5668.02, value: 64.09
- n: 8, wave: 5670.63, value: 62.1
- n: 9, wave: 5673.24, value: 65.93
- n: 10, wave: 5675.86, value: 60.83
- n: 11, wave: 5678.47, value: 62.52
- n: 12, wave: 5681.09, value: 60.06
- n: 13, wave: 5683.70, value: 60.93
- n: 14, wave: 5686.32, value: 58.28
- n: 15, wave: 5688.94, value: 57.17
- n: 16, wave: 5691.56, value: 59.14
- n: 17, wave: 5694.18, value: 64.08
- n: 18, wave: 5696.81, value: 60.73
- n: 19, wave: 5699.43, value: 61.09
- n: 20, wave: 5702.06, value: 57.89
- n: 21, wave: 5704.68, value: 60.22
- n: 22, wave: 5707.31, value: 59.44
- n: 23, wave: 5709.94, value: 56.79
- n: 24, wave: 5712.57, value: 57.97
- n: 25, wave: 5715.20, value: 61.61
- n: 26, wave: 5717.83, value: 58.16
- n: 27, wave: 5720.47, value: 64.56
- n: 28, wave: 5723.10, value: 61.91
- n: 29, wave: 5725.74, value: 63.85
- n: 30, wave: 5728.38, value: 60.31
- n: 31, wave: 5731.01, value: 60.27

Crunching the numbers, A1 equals 0.0 Angstrom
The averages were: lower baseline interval 61.6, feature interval 60.4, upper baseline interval 59.2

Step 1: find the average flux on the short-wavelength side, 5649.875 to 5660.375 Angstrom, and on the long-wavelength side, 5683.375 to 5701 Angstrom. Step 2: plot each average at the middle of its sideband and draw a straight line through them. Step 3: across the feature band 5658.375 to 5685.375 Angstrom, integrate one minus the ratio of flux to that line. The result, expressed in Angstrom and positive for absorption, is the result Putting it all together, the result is -0.9 Angstrom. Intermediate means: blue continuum 59.3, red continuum 60.1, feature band 61.7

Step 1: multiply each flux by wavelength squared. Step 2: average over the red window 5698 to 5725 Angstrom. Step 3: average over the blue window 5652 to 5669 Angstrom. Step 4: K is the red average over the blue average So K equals 1.0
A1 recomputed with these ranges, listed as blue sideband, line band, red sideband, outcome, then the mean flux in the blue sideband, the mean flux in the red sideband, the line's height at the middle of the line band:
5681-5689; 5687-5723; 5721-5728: 0.63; 59.3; 62.7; 61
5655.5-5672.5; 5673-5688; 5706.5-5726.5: -0.05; 60.9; 60.5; 60.8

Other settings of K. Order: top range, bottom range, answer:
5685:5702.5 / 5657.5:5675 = 0.98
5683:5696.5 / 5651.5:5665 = 1.02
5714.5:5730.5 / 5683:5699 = 1.04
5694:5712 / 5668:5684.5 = 0.97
